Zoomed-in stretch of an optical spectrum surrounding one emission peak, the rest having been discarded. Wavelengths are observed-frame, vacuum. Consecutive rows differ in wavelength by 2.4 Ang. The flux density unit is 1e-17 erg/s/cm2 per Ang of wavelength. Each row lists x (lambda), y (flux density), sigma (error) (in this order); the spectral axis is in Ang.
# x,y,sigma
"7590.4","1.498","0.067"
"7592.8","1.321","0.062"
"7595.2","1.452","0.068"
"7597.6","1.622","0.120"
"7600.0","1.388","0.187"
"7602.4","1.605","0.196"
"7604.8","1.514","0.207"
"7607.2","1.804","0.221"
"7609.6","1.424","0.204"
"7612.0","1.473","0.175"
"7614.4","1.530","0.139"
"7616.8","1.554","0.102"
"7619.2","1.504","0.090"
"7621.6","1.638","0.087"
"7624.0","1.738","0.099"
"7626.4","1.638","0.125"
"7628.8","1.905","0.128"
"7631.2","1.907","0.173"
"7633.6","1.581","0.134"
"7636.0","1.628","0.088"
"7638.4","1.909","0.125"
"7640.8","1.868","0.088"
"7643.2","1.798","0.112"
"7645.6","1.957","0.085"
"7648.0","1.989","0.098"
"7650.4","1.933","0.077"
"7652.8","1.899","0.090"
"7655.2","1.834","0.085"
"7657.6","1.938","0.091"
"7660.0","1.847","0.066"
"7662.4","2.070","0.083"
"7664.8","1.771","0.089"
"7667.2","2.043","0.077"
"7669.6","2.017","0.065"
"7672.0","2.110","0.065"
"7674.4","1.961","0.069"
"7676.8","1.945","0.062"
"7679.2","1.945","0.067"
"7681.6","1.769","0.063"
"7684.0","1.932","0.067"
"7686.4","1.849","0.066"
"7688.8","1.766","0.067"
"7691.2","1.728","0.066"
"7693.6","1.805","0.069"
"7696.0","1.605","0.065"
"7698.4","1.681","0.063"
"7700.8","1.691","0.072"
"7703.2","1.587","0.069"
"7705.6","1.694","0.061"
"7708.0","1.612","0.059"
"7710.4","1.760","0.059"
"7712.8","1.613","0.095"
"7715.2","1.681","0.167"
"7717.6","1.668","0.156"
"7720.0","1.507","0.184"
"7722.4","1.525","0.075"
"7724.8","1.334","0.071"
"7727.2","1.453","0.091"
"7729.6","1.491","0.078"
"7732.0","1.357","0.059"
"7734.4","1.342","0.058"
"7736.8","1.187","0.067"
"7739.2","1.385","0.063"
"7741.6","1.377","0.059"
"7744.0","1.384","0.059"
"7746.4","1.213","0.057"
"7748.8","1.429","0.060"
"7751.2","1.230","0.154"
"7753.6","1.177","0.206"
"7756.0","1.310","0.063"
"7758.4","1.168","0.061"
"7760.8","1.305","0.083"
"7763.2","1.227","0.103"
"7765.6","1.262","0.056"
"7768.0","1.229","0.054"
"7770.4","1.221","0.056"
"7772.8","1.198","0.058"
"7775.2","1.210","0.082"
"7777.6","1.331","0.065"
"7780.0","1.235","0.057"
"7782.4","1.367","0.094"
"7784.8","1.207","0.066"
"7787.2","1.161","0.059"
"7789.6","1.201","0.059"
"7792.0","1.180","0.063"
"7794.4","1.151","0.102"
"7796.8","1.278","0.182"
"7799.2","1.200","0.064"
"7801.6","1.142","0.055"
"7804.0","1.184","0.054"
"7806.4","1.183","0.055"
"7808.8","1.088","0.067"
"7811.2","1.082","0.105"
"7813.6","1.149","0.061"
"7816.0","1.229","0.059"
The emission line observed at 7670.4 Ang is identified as Mg II 2798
